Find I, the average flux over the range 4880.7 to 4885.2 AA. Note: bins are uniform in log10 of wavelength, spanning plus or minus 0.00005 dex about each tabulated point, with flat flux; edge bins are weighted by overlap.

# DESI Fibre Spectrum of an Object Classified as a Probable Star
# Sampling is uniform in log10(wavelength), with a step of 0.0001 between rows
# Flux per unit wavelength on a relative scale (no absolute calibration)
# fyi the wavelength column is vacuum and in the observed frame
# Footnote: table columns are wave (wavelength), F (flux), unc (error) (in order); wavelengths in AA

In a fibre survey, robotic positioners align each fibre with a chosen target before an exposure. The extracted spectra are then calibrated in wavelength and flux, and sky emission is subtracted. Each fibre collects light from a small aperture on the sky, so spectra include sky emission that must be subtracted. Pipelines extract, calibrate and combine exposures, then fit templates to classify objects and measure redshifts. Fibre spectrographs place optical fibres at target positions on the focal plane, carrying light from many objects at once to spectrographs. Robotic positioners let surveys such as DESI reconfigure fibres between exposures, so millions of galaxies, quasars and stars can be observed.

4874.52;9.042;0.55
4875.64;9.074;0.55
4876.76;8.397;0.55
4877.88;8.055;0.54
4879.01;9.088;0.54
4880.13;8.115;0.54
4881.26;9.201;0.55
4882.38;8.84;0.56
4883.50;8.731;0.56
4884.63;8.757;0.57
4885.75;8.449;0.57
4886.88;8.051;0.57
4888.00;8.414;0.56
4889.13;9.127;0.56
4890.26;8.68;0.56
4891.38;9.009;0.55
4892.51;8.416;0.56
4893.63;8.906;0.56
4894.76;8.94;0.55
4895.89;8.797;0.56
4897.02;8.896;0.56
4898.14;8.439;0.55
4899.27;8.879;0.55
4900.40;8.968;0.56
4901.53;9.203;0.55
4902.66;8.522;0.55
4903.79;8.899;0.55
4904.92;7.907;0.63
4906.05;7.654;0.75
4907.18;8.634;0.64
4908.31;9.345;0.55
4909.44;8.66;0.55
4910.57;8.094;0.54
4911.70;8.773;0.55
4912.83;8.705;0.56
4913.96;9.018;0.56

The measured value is 8.9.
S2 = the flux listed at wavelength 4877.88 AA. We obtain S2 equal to 8.055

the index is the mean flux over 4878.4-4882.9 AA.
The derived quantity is 8.79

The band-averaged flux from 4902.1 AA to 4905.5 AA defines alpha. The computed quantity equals 8.43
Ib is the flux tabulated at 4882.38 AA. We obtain 8.84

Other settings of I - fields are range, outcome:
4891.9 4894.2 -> 8.67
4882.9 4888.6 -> 8.49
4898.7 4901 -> 8.91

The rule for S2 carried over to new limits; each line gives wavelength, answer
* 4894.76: 8.94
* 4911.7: 8.773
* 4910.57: 8.094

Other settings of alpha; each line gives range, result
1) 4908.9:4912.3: 8.52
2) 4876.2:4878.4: 8.25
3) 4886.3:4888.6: 8.23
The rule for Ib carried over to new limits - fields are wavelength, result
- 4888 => 8.414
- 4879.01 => 9.088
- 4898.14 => 8.439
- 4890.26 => 8.68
